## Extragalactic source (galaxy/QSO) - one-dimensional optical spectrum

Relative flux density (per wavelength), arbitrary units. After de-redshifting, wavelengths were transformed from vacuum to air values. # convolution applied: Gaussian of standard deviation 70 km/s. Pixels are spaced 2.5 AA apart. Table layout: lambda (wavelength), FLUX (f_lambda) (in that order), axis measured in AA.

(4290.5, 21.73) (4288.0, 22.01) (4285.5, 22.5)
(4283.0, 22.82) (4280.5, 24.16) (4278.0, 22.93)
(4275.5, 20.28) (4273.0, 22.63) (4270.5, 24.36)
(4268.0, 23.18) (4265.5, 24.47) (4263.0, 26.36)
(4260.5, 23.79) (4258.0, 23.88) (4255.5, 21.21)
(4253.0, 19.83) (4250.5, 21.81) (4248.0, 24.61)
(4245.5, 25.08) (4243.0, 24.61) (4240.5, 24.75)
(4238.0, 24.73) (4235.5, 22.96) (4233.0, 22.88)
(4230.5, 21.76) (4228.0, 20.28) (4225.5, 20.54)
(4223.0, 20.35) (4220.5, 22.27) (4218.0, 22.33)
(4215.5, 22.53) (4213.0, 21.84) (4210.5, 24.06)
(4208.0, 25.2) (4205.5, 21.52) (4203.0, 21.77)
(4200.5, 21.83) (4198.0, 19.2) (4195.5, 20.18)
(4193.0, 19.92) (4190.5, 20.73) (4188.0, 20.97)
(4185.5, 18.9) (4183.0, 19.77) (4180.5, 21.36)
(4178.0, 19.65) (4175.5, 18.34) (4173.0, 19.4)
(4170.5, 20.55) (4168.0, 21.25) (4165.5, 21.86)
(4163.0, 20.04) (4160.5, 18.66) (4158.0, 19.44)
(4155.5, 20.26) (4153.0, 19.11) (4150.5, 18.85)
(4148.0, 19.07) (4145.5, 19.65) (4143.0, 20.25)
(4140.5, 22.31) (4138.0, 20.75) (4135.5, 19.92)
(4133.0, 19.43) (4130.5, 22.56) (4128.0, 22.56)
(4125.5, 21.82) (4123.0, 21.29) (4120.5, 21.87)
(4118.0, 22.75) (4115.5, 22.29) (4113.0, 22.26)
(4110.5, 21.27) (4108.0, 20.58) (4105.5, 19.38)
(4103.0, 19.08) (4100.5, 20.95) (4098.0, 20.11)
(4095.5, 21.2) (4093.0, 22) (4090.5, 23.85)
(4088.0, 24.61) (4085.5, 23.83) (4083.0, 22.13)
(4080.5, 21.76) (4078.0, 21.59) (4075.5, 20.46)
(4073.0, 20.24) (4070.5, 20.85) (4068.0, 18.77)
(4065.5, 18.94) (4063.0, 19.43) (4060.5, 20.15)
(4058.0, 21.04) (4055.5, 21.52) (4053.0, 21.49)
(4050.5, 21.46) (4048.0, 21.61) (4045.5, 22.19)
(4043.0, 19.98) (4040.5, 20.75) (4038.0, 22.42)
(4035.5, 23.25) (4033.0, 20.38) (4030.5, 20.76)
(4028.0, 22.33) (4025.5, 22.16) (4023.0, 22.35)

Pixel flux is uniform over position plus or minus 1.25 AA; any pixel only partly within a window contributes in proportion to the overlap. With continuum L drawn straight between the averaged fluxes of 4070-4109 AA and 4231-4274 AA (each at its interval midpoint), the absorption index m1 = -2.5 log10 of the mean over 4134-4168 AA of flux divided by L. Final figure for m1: 0.11 mag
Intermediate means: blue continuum 21.4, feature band 20.1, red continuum 23.6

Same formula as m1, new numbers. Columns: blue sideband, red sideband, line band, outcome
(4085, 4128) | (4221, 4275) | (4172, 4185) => 0.140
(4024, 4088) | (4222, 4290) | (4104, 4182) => 0.070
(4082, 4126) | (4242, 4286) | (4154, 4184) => 0.118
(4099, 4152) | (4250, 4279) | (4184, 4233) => 0.035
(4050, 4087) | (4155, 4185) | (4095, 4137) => -0.033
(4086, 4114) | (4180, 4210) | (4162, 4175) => 0.033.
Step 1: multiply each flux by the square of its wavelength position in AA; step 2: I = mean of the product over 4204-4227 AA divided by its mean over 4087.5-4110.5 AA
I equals 1.1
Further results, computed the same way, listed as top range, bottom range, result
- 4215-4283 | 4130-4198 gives 1.19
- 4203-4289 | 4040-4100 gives 1.17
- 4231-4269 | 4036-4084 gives 1.24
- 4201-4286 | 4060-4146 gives 1.16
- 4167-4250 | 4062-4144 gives 1.07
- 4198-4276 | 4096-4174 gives 1.16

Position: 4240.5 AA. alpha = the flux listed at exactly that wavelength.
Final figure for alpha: 24.75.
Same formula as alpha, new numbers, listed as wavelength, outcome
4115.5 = 22.29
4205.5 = 21.52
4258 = 23.88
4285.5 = 22.5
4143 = 20.25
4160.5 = 18.66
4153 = 19.11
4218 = 22.33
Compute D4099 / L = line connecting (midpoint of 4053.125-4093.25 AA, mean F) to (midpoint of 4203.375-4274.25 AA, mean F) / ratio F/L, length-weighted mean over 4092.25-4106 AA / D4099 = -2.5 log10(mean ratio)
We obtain 0.06 mag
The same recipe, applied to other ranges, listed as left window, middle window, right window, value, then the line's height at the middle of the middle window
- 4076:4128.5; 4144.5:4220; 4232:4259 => 0.10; 22.6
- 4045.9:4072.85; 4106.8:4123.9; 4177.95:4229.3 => -0.05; 20.8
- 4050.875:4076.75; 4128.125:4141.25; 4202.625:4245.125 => 0.01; 21.4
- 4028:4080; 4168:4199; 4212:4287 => 0.11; 22.2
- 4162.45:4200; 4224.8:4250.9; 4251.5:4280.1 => -0.05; 22.1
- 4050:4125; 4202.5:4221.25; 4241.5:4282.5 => 0.00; 22.7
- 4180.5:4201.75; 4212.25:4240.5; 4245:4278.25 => -0.02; 21.7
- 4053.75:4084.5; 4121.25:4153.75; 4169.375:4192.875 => -0.02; 20.2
